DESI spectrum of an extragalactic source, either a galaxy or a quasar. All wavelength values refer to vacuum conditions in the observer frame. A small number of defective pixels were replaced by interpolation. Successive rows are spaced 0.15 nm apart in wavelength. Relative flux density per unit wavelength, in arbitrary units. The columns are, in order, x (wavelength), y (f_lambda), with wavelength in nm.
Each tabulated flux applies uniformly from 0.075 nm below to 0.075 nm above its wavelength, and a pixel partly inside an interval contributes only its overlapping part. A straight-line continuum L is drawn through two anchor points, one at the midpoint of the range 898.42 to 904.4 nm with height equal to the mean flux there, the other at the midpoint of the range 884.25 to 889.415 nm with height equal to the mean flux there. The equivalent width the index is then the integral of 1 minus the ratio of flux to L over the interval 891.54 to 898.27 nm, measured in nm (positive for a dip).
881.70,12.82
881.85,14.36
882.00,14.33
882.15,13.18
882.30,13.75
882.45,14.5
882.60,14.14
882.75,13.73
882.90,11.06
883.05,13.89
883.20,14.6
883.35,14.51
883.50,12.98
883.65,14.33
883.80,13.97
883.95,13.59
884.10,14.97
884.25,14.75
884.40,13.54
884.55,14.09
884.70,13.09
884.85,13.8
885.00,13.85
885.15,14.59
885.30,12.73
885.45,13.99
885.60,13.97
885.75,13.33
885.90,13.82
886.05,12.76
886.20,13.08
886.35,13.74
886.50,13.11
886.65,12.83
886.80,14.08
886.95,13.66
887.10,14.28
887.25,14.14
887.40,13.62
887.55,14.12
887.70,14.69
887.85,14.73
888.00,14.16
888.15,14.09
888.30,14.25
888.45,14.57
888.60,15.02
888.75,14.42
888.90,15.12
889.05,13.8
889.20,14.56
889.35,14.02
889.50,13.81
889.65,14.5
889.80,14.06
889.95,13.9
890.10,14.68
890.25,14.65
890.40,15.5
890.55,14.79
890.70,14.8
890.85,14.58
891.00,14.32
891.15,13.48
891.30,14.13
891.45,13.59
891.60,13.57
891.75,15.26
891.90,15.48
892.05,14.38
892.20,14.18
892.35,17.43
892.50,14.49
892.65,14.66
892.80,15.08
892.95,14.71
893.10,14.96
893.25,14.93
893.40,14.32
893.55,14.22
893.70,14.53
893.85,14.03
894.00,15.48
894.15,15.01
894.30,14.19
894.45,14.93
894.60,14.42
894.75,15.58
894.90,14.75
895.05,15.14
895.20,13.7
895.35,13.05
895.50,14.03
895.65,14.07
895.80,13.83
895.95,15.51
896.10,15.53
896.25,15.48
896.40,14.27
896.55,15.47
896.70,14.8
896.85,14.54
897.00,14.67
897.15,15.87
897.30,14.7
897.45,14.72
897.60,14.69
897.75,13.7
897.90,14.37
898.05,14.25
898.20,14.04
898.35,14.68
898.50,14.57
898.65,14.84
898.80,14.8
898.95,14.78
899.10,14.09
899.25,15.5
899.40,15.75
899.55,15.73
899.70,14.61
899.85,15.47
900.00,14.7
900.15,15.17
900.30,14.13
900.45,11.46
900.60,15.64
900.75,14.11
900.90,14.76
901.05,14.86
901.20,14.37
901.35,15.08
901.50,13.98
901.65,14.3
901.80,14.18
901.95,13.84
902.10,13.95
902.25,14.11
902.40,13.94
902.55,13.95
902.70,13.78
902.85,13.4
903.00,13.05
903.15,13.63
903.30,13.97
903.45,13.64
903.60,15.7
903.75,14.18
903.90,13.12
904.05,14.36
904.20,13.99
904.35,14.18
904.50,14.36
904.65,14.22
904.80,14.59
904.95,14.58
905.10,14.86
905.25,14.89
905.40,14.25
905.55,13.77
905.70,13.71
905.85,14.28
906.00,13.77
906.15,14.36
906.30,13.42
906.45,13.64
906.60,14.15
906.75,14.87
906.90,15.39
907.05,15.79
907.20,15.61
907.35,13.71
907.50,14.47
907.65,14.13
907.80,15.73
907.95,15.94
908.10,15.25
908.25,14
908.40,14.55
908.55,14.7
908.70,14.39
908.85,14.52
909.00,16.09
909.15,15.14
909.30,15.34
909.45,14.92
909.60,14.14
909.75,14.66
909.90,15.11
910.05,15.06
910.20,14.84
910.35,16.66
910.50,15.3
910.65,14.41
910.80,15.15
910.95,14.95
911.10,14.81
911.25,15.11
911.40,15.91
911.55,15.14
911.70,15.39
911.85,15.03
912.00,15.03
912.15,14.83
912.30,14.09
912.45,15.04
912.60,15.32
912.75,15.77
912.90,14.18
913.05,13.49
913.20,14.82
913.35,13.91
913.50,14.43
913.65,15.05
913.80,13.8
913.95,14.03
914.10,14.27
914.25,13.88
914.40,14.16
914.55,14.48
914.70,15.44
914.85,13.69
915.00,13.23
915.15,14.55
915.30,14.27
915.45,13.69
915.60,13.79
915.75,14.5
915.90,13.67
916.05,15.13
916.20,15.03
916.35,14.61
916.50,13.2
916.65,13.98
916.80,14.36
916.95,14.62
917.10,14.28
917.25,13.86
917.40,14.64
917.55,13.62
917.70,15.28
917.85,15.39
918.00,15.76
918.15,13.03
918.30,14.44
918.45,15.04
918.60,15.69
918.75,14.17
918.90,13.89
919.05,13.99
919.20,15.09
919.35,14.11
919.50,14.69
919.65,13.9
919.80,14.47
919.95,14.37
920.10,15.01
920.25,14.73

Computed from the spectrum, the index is -0.251 nm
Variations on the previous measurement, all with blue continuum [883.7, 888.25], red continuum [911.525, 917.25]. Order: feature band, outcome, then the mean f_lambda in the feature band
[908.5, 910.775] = -0.11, 15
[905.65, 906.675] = 0.02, 13.9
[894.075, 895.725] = -0.05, 14.4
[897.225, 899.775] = -0.11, 14.7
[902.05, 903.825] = 0.03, 13.9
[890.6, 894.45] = -0.18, 14.6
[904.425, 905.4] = -0.02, 14.6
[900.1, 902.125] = -0.02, 14.3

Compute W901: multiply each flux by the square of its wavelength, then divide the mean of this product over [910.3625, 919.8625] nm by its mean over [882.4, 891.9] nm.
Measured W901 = 1.1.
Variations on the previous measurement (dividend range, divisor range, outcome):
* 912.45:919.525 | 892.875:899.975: 1.02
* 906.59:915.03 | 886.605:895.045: 1.07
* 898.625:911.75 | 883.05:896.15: 1.06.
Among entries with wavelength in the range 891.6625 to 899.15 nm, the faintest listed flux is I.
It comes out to 13.05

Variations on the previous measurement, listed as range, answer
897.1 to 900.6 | 11.46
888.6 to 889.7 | 13.8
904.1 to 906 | 13.71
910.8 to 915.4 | 13.23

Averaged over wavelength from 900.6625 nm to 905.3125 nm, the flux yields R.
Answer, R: 14.2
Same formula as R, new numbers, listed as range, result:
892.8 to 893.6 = 14.7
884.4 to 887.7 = 13.7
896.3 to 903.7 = 14.5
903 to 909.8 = 14.5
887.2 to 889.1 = 14.4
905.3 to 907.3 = 14.4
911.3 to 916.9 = 14.5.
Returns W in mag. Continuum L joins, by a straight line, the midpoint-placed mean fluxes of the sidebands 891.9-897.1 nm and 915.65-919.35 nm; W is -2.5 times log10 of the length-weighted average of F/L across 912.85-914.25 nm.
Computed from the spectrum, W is 0.02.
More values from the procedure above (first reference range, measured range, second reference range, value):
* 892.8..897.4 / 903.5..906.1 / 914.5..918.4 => 0.02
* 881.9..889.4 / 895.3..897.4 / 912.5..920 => -0.05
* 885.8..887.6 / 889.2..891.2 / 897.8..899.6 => -0.04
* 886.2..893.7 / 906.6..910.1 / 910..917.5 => -0.03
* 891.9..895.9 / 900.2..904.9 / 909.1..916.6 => 0.04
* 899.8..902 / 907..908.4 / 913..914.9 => -0.04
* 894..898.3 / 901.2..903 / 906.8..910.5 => 0.06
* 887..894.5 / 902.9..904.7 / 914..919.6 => 0.03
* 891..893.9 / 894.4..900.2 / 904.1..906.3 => -0.02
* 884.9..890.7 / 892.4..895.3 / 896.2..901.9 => -0.02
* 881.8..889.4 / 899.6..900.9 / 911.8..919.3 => -0.02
